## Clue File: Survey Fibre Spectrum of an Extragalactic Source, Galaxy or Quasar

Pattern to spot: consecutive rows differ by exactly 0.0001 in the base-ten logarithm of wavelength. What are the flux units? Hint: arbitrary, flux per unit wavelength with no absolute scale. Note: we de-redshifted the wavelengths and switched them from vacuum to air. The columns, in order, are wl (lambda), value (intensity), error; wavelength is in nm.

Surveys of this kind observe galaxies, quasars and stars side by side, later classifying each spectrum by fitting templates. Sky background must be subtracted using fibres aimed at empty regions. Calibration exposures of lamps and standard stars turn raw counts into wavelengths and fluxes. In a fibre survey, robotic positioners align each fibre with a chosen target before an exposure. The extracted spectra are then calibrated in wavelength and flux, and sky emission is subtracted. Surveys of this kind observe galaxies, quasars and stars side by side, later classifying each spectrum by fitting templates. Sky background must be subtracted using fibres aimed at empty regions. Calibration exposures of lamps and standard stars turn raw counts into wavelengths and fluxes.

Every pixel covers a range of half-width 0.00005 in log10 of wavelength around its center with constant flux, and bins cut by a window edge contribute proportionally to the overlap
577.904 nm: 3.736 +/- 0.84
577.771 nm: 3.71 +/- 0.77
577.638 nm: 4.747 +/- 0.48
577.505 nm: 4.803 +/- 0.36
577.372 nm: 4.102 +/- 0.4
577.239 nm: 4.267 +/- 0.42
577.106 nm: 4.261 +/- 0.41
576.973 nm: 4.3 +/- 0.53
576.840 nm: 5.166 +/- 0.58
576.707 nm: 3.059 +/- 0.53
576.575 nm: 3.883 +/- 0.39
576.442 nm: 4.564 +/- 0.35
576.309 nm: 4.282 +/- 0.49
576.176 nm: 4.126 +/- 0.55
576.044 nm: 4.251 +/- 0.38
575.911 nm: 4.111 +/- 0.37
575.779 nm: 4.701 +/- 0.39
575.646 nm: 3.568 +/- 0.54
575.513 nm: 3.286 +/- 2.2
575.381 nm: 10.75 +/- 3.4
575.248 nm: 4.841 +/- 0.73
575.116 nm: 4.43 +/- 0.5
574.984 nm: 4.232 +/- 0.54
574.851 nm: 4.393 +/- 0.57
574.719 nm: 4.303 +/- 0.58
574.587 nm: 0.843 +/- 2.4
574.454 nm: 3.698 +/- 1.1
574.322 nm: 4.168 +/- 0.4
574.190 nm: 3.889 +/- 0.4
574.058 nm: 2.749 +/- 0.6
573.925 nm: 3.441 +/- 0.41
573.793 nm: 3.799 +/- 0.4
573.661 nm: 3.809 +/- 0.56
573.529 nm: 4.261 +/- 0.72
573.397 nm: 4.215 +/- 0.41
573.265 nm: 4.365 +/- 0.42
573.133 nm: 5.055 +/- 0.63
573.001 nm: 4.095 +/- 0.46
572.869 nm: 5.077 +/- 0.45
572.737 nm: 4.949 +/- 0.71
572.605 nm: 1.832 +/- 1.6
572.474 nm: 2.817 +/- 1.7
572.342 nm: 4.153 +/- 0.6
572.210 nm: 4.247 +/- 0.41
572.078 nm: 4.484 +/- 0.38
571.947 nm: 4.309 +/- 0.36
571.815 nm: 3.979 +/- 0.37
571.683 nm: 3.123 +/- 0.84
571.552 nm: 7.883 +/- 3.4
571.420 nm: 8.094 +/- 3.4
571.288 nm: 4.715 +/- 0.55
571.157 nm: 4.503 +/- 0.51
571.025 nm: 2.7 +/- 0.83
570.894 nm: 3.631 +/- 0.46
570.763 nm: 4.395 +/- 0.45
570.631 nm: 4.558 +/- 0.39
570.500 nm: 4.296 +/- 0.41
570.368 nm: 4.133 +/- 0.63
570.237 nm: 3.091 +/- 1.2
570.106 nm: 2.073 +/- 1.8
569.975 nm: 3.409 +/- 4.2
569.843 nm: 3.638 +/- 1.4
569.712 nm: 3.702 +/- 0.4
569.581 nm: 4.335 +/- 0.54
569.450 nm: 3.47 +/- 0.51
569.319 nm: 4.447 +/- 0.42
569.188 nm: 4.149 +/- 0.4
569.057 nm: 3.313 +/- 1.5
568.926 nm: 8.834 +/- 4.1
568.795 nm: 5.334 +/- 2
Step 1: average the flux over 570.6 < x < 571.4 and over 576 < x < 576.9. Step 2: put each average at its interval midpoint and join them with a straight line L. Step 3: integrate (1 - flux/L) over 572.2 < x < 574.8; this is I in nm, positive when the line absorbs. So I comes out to 0.283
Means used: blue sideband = 4.29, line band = 3.78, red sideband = 4.18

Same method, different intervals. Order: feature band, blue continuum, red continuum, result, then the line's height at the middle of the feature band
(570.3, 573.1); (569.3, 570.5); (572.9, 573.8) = -0.31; 3.96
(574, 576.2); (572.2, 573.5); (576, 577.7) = -0.03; 4.2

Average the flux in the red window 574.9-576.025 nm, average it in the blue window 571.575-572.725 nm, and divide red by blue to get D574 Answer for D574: 1.3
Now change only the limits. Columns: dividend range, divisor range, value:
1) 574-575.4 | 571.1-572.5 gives 0.87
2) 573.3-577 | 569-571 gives 1.11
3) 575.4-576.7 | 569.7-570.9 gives 1.16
